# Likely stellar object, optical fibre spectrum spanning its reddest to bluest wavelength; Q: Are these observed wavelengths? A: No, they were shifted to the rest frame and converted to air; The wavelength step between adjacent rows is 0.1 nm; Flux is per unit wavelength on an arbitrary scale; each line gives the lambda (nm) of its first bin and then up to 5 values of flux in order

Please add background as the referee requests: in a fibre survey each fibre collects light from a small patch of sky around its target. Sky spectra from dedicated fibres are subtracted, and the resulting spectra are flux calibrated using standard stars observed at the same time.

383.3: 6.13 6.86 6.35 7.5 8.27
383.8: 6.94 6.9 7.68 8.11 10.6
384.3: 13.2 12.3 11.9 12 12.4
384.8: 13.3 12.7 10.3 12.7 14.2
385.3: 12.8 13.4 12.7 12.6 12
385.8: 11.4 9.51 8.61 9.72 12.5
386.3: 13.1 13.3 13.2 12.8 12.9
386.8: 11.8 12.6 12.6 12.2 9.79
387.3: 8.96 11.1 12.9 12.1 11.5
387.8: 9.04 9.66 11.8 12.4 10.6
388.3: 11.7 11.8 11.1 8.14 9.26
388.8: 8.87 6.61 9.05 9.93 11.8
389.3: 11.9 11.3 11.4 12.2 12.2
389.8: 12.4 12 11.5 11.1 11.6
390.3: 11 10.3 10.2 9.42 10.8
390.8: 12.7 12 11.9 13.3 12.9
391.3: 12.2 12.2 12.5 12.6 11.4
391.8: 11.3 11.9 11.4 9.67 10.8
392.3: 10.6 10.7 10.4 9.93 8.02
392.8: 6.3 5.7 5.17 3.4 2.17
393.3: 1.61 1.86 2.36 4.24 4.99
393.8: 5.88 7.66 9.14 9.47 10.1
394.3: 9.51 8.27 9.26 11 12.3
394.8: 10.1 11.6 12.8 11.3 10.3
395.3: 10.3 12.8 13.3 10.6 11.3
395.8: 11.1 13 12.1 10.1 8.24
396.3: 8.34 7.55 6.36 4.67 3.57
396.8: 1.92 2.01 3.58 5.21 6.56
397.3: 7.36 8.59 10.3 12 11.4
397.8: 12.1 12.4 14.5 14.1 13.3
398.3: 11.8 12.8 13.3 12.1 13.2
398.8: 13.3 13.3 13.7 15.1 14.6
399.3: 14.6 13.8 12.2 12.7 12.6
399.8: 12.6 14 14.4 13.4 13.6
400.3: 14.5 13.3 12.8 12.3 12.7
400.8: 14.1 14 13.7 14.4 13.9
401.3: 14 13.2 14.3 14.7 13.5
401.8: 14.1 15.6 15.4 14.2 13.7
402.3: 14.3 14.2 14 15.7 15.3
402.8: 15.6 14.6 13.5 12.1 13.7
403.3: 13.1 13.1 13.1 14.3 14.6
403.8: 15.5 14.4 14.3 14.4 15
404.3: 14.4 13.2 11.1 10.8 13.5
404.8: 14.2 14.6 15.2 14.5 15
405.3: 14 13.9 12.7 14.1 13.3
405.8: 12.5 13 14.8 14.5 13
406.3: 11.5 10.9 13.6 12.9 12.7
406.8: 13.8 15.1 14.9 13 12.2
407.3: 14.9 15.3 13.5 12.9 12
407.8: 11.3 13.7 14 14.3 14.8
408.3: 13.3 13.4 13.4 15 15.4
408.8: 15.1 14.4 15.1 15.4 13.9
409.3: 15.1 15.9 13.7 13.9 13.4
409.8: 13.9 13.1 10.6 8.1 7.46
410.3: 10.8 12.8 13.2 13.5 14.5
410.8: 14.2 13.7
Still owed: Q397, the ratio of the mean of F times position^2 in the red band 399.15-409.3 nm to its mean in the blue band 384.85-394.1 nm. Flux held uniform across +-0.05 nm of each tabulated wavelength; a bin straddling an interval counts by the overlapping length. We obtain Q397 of 1.4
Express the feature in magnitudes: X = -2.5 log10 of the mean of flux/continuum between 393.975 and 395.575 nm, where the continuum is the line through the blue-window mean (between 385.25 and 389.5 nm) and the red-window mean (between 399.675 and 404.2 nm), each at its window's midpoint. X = 0.18 mag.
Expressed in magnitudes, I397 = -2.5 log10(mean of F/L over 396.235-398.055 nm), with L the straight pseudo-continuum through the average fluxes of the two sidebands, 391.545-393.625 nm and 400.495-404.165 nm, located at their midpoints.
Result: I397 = 0.37 mag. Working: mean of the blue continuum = 7.74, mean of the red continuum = 14.1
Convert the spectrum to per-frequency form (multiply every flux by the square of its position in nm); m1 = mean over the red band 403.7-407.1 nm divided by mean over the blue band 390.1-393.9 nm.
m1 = 1.62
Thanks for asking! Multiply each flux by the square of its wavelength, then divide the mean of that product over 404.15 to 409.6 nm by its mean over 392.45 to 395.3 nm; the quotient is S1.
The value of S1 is 1.90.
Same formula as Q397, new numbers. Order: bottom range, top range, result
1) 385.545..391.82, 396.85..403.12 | 1.20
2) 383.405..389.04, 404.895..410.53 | 1.37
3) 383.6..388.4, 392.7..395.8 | 0.76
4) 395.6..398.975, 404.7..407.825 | 1.45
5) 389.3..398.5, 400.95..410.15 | 1.52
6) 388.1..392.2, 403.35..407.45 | 1.32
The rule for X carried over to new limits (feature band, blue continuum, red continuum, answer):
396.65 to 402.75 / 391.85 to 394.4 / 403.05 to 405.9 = -0.12 mag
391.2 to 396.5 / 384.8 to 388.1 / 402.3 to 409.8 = 0.33 mag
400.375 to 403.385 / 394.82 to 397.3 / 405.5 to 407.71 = -0.23 mag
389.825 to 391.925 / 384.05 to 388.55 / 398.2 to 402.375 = 0.06 mag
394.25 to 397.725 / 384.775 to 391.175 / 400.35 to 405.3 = 0.37 mag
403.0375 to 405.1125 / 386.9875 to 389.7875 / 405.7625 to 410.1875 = -0.06 mag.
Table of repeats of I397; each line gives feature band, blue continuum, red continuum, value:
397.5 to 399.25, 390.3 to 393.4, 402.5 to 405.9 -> -0.10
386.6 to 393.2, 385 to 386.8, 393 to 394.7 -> -0.17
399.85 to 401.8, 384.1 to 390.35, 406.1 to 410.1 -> -0.07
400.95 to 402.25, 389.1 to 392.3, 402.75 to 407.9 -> -0.09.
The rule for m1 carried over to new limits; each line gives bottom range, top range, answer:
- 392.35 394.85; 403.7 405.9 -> 2.04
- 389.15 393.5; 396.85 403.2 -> 1.34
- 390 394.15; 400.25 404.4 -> 1.63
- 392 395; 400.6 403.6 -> 1.88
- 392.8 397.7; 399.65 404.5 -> 1.81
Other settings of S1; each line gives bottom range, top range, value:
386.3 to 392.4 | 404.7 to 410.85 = 1.31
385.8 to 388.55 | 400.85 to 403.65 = 1.33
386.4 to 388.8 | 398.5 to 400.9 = 1.27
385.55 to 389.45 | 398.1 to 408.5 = 1.34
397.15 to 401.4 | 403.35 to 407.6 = 1.10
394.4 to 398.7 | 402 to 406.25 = 1.45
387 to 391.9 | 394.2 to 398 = 0.87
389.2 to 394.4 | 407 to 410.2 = 1.55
